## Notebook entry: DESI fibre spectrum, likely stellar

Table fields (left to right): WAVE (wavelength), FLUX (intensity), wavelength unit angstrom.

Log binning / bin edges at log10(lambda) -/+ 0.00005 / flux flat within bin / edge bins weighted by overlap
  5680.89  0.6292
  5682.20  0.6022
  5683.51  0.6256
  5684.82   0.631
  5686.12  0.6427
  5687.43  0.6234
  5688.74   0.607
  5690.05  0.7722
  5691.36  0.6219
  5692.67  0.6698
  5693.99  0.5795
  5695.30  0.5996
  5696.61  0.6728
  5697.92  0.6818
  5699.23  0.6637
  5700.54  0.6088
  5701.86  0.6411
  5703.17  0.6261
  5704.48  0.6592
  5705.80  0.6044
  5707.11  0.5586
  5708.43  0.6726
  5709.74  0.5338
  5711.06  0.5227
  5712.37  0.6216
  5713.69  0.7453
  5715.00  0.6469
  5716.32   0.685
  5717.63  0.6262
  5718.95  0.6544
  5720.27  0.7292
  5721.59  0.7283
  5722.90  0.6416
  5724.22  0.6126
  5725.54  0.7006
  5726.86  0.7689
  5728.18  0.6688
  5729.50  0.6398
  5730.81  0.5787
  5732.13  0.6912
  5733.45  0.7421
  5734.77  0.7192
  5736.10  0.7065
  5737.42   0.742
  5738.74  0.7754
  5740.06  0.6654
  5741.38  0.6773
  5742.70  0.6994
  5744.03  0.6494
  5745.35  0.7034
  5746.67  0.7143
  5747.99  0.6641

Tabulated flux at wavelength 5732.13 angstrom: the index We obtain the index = 0.6912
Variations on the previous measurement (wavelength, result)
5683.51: 0.6256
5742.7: 0.6994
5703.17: 0.6261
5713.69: 0.7453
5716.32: 0.685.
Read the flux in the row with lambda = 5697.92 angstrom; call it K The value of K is 0.6818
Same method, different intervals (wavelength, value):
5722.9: 0.6416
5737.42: 0.742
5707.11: 0.5586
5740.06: 0.6654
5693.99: 0.5795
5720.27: 0.7292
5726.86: 0.7689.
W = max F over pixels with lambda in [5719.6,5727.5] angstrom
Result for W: 0.7689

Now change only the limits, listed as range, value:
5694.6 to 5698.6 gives 0.6818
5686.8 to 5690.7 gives 0.7722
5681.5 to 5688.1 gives 0.6427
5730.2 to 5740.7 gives 0.7754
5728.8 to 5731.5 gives 0.6398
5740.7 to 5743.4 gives 0.6994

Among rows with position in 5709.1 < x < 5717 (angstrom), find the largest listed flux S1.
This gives 0.7453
